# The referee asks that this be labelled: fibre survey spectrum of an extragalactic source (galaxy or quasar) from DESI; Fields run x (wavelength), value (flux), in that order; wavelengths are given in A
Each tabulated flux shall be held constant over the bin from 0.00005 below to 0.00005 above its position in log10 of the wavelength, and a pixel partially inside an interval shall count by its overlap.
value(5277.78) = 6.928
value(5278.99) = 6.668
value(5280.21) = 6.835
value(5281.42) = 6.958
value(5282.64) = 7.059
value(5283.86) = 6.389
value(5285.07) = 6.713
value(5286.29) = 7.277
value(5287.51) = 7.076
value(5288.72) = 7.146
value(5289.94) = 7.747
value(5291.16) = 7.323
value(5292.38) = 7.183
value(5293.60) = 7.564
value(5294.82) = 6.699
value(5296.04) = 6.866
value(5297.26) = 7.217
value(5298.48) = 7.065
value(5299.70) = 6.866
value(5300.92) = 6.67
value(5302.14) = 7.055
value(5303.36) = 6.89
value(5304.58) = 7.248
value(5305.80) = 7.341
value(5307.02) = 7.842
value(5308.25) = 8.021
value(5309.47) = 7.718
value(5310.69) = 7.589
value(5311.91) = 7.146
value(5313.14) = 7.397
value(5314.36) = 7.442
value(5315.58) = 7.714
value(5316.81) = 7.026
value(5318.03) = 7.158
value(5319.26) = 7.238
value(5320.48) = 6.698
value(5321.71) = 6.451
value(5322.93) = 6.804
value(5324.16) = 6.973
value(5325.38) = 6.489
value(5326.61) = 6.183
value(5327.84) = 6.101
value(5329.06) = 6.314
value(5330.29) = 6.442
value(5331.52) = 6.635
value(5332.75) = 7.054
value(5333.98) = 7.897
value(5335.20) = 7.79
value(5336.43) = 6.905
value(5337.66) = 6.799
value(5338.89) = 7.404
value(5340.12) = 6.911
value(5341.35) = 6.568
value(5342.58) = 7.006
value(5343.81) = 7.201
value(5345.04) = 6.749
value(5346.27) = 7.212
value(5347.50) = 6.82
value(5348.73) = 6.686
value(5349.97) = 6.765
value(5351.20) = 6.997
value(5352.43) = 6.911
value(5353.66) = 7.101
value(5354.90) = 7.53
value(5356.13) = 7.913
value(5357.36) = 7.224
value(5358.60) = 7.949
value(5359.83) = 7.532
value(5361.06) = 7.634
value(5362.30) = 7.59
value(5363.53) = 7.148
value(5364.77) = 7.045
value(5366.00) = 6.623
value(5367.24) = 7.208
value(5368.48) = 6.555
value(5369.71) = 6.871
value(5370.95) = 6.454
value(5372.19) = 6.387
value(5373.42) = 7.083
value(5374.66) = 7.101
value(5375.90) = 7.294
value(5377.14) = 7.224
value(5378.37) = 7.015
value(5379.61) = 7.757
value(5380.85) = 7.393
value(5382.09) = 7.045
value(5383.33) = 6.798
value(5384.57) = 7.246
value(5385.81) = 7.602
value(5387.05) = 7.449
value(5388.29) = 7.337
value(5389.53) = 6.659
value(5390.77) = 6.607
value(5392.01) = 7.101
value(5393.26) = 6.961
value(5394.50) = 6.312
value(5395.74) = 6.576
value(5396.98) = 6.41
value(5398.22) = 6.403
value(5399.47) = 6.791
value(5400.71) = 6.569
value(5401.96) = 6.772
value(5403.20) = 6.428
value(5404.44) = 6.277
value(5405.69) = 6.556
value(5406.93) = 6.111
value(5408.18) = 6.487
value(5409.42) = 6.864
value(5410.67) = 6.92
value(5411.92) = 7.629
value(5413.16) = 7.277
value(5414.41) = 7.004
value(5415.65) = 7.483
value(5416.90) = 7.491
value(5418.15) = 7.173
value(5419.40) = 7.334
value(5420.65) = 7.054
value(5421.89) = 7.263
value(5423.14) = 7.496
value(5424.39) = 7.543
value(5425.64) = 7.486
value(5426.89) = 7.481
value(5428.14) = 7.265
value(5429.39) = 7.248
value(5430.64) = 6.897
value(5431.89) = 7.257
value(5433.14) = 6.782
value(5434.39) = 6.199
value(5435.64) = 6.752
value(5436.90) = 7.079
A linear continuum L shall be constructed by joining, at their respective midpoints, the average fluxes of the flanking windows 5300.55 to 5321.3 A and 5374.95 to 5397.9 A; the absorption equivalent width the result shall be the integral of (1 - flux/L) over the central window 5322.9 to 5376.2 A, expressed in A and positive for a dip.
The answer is 1.3 A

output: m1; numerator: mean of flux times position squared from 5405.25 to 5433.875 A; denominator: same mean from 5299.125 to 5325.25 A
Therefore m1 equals 1.0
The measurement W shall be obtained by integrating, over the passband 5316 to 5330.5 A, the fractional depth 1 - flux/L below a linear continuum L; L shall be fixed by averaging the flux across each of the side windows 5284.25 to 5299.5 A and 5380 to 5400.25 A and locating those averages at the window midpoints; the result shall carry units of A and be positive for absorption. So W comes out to 0.8 A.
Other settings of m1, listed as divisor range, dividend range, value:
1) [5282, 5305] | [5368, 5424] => 1.02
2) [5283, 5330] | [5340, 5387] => 1.03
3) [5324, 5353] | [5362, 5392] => 1.04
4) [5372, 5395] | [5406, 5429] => 1.03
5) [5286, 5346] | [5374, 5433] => 1.03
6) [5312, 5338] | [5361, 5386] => 1.04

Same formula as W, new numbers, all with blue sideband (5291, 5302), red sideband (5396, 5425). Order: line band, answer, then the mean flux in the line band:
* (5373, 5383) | -0.4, 7.23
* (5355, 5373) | -0.5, 7.16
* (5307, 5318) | -0.8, 7.51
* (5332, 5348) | -0.2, 7.1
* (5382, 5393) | -0.2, 7.09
